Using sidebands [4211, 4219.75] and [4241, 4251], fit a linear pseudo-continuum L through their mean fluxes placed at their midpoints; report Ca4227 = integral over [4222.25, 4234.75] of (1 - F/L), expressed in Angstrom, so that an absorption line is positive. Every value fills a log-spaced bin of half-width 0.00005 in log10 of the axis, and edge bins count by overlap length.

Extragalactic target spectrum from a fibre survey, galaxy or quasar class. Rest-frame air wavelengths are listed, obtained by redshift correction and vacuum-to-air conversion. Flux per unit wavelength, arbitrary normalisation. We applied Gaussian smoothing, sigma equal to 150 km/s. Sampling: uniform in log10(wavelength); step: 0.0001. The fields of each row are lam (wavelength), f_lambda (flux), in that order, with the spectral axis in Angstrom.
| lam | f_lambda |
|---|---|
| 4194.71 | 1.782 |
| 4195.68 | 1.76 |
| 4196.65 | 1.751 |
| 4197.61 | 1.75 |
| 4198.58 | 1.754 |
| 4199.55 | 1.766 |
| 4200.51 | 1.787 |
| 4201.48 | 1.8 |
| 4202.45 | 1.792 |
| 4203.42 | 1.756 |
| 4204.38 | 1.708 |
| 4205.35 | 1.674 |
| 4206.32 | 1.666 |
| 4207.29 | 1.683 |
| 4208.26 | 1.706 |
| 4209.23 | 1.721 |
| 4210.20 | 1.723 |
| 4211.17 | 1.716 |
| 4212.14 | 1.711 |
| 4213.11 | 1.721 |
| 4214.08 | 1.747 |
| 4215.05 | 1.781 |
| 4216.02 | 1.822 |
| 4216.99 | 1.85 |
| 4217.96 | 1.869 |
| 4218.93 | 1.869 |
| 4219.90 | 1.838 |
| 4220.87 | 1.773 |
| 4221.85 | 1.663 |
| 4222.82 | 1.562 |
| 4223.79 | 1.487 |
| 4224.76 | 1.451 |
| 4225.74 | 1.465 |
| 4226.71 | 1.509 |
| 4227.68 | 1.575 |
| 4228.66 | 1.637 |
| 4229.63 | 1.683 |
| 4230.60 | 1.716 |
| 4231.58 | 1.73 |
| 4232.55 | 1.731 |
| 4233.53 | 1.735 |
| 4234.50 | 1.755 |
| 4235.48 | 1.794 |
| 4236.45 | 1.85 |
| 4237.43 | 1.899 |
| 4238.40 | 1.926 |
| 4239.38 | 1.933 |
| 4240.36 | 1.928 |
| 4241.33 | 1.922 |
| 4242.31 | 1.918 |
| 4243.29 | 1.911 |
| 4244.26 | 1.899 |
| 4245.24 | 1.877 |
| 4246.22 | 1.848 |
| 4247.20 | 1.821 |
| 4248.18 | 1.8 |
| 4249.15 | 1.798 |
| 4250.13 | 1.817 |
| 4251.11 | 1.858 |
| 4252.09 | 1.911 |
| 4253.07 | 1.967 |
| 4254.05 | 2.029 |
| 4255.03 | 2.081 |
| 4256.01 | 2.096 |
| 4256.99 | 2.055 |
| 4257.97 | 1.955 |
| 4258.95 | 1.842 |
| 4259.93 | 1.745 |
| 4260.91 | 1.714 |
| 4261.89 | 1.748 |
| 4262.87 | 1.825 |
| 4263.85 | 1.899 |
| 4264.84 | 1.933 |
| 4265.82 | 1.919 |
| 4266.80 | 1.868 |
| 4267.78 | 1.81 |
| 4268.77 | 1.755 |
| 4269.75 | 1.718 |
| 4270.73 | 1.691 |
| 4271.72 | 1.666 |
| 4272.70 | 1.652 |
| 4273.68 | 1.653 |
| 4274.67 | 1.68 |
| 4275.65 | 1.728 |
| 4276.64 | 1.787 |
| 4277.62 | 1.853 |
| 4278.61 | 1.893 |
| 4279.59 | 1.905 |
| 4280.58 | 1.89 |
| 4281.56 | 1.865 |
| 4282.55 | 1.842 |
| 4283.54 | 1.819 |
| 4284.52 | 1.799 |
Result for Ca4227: 1.41 Angstrom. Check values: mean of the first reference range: 1.79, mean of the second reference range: 1.86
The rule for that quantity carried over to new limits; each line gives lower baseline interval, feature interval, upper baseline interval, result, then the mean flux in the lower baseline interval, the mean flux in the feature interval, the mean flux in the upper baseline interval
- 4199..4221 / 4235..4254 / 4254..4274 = -0.7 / 1.76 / 1.88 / 1.84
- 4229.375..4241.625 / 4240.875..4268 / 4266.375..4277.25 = -1.8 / 1.82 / 1.89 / 1.73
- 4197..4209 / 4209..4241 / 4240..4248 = 1.5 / 1.74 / 1.73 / 1.89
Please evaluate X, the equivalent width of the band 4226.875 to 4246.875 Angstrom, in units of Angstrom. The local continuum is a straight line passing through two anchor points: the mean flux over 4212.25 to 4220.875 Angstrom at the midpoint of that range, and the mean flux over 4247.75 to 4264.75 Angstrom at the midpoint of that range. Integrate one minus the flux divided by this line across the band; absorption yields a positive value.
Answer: 0.5 Angstrom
